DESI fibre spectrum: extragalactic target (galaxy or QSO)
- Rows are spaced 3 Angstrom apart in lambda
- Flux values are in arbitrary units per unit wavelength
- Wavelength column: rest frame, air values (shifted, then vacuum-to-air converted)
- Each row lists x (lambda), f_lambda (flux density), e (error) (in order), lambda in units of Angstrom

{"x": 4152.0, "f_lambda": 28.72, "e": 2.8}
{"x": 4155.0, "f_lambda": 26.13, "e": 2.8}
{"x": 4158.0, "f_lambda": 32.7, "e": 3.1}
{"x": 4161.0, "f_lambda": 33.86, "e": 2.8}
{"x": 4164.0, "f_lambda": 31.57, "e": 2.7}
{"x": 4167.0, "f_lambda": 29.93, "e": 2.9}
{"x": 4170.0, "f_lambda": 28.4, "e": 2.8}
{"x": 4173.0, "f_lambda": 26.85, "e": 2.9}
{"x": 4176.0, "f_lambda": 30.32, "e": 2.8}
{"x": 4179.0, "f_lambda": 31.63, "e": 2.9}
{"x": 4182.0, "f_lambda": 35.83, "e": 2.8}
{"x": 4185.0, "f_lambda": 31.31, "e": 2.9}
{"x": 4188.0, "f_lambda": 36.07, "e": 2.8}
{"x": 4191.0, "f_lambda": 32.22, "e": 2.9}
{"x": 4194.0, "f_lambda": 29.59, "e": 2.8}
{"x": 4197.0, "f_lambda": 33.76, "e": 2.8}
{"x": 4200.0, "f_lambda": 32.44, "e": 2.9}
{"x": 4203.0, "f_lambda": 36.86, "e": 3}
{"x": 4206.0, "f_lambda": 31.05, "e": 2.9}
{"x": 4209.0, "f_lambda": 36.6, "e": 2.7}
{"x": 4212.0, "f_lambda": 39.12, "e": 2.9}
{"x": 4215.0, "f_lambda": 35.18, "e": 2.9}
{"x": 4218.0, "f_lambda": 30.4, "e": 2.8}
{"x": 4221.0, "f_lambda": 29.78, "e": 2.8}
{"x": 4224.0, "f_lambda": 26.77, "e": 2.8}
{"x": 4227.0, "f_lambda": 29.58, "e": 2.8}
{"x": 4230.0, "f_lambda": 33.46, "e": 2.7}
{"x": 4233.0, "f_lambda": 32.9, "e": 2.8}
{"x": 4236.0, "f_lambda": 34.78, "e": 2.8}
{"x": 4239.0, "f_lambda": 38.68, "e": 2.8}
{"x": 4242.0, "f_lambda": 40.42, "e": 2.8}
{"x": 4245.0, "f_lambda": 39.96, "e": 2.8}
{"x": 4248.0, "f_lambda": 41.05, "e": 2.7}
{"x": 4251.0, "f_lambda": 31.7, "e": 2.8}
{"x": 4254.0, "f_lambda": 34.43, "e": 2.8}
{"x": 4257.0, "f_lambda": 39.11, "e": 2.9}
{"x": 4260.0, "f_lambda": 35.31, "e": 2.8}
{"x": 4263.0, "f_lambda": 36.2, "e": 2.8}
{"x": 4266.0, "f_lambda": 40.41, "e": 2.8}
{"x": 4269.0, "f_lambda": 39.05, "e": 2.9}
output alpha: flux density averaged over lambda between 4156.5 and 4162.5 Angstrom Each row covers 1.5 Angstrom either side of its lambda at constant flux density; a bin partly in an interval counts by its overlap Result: 33.3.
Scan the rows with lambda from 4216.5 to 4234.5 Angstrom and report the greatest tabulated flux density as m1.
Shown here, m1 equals 33.46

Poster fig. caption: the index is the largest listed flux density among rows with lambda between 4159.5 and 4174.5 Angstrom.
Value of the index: 33.86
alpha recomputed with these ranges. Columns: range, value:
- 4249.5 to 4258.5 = 35.1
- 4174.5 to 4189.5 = 33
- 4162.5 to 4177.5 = 29.4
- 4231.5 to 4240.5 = 35.5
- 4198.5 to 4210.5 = 34.2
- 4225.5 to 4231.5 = 31.5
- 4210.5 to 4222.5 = 33.6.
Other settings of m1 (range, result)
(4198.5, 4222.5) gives 39.12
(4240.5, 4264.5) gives 41.05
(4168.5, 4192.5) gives 36.07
